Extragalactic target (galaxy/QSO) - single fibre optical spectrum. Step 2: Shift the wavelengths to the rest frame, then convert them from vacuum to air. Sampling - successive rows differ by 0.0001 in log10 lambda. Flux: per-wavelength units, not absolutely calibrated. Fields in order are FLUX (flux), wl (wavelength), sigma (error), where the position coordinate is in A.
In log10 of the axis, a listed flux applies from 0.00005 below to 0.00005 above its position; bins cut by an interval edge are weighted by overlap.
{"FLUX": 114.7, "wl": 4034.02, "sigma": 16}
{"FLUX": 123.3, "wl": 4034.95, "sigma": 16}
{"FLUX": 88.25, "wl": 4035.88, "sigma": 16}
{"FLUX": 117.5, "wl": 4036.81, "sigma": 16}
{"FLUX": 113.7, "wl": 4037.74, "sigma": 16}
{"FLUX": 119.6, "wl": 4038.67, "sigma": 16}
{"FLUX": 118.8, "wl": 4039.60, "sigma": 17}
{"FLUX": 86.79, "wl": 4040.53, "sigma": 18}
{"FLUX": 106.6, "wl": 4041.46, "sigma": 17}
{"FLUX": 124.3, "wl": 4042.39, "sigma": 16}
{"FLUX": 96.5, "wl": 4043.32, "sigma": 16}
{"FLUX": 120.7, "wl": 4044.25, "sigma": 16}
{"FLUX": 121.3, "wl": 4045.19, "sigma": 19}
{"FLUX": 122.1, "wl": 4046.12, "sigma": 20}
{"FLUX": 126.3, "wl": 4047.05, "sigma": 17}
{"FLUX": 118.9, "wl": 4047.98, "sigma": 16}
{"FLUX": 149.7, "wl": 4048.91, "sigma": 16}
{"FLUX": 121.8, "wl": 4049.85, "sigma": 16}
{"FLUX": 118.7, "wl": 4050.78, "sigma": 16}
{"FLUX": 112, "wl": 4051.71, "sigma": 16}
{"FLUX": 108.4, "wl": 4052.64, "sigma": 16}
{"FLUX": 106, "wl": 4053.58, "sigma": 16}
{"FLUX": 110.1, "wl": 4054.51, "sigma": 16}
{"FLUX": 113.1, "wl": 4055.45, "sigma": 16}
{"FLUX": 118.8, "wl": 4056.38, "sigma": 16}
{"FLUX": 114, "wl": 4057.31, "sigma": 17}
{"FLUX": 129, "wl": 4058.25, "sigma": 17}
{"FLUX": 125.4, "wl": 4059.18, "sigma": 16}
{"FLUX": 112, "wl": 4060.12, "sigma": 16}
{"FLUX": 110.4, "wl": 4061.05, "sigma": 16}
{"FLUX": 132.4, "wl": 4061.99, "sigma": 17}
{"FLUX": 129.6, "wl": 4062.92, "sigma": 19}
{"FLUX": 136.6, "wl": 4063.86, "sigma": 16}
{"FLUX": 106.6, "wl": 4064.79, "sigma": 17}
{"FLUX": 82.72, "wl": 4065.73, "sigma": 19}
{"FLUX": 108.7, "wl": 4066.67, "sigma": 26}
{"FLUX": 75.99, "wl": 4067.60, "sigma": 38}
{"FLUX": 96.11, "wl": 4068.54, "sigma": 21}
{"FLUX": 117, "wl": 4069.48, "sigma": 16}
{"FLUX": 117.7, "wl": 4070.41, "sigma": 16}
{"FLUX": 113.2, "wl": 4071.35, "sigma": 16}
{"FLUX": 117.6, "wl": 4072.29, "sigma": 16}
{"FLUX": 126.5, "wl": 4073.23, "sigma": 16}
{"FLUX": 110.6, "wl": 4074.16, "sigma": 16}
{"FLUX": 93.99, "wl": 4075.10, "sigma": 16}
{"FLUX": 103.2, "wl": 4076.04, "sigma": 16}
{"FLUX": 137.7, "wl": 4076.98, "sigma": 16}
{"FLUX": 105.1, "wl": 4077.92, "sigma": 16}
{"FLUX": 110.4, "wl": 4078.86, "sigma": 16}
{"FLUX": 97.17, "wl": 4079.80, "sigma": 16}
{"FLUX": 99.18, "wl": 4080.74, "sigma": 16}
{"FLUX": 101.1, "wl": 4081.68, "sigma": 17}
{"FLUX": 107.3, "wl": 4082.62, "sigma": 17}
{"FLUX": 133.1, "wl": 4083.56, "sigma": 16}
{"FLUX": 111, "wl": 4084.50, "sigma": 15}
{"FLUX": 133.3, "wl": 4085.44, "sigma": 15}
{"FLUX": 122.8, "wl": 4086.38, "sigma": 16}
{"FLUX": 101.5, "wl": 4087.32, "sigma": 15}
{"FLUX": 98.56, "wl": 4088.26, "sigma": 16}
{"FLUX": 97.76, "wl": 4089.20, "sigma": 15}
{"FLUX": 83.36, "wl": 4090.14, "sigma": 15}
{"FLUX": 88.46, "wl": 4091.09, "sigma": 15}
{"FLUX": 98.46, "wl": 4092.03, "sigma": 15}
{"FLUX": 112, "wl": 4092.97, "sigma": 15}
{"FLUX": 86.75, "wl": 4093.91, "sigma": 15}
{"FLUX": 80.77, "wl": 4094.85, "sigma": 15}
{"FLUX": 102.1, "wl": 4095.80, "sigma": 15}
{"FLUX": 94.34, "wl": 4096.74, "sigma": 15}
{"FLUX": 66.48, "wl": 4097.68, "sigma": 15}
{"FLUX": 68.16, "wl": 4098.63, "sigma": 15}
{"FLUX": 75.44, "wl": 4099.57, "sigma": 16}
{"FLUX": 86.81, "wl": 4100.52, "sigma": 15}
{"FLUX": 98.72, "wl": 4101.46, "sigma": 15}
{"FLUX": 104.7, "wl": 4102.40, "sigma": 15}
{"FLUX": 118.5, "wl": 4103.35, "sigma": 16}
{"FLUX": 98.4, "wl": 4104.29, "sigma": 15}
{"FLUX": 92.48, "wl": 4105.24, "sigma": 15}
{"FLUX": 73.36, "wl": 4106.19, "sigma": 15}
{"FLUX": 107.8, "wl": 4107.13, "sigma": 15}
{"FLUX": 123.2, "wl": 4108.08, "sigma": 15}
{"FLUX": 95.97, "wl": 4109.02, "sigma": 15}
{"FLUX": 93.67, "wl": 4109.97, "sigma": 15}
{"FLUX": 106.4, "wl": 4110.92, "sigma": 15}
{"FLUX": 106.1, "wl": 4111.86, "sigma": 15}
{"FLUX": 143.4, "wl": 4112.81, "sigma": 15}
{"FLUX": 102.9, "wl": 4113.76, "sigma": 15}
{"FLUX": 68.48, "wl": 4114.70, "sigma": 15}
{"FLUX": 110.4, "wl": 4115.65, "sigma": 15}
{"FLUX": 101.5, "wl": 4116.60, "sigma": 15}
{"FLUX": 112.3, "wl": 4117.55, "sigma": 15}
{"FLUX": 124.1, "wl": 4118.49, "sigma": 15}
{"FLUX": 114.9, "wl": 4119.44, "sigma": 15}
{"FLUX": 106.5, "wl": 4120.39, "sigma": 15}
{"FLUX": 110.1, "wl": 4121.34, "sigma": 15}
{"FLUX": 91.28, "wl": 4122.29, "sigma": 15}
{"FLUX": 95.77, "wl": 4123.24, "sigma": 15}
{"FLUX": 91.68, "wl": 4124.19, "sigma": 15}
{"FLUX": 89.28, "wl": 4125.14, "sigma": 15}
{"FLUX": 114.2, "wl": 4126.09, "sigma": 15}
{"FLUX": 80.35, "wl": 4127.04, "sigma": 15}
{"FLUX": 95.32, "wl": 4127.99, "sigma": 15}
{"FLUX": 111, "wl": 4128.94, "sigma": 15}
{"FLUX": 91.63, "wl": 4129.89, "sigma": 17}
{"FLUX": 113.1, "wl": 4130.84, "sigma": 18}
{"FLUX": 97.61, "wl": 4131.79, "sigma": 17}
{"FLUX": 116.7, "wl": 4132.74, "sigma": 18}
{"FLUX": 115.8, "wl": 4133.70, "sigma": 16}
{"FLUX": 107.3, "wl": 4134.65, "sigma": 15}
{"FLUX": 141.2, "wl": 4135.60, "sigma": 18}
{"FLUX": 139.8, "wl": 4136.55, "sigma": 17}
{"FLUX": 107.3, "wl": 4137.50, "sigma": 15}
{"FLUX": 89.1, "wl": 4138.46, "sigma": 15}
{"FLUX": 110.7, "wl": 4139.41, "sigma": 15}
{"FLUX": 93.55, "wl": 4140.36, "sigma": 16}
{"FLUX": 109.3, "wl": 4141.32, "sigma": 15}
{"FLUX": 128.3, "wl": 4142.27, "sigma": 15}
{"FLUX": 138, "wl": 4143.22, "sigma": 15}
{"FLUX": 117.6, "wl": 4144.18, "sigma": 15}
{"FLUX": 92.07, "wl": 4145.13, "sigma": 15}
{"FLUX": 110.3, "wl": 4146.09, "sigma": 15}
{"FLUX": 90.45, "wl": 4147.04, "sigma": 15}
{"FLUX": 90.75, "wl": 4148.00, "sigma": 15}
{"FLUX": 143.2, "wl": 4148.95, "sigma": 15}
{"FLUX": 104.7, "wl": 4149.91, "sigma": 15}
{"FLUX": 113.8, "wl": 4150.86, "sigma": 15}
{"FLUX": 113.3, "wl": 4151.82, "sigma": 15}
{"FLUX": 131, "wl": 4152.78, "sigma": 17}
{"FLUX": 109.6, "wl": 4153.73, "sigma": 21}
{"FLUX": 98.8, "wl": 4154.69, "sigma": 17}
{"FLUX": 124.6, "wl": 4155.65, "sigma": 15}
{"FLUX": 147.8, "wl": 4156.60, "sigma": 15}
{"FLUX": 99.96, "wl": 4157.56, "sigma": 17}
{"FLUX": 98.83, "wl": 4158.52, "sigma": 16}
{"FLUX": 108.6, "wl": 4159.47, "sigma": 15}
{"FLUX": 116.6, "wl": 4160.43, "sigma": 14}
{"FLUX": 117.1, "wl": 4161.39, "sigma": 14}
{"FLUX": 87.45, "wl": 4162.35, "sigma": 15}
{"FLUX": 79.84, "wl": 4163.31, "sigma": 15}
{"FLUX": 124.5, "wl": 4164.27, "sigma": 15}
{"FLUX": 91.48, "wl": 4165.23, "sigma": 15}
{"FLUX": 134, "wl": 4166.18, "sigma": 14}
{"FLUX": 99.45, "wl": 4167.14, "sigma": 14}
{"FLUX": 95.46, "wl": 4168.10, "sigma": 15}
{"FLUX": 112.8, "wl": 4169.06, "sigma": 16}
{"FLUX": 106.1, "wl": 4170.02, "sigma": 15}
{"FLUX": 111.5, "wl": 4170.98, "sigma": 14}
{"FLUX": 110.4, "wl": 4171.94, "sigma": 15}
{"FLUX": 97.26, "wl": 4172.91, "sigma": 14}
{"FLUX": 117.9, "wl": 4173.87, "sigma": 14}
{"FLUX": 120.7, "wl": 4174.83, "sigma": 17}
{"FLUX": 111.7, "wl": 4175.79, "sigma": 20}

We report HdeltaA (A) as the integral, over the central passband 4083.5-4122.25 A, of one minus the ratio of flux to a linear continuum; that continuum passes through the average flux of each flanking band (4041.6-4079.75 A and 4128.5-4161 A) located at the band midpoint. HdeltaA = 4.3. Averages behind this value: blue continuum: 115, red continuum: 112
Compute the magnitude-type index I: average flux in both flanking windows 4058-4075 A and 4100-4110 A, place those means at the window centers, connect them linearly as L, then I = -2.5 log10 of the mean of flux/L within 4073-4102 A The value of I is 0.054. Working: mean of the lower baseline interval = 113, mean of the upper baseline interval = 99.5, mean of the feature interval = 101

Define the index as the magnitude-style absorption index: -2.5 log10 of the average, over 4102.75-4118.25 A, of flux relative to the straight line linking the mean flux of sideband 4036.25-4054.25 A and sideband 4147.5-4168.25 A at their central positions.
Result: 0.09 mag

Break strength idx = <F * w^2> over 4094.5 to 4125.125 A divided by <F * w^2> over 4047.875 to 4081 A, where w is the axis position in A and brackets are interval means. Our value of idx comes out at 0.9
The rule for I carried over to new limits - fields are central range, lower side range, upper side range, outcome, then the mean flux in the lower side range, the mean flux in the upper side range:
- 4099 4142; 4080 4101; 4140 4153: 0.02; 97.7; 112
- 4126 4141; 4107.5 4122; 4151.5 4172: 0.01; 108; 110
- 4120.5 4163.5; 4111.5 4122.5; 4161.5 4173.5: -0.02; 108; 105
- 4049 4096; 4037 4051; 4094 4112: -0.04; 118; 94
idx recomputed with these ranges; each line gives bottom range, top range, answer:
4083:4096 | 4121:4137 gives 1.04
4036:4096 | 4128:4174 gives 1.04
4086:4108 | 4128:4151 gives 1.20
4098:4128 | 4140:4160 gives 1.15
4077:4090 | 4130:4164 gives 1.05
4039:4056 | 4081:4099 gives 0.88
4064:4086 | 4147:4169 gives 1.05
